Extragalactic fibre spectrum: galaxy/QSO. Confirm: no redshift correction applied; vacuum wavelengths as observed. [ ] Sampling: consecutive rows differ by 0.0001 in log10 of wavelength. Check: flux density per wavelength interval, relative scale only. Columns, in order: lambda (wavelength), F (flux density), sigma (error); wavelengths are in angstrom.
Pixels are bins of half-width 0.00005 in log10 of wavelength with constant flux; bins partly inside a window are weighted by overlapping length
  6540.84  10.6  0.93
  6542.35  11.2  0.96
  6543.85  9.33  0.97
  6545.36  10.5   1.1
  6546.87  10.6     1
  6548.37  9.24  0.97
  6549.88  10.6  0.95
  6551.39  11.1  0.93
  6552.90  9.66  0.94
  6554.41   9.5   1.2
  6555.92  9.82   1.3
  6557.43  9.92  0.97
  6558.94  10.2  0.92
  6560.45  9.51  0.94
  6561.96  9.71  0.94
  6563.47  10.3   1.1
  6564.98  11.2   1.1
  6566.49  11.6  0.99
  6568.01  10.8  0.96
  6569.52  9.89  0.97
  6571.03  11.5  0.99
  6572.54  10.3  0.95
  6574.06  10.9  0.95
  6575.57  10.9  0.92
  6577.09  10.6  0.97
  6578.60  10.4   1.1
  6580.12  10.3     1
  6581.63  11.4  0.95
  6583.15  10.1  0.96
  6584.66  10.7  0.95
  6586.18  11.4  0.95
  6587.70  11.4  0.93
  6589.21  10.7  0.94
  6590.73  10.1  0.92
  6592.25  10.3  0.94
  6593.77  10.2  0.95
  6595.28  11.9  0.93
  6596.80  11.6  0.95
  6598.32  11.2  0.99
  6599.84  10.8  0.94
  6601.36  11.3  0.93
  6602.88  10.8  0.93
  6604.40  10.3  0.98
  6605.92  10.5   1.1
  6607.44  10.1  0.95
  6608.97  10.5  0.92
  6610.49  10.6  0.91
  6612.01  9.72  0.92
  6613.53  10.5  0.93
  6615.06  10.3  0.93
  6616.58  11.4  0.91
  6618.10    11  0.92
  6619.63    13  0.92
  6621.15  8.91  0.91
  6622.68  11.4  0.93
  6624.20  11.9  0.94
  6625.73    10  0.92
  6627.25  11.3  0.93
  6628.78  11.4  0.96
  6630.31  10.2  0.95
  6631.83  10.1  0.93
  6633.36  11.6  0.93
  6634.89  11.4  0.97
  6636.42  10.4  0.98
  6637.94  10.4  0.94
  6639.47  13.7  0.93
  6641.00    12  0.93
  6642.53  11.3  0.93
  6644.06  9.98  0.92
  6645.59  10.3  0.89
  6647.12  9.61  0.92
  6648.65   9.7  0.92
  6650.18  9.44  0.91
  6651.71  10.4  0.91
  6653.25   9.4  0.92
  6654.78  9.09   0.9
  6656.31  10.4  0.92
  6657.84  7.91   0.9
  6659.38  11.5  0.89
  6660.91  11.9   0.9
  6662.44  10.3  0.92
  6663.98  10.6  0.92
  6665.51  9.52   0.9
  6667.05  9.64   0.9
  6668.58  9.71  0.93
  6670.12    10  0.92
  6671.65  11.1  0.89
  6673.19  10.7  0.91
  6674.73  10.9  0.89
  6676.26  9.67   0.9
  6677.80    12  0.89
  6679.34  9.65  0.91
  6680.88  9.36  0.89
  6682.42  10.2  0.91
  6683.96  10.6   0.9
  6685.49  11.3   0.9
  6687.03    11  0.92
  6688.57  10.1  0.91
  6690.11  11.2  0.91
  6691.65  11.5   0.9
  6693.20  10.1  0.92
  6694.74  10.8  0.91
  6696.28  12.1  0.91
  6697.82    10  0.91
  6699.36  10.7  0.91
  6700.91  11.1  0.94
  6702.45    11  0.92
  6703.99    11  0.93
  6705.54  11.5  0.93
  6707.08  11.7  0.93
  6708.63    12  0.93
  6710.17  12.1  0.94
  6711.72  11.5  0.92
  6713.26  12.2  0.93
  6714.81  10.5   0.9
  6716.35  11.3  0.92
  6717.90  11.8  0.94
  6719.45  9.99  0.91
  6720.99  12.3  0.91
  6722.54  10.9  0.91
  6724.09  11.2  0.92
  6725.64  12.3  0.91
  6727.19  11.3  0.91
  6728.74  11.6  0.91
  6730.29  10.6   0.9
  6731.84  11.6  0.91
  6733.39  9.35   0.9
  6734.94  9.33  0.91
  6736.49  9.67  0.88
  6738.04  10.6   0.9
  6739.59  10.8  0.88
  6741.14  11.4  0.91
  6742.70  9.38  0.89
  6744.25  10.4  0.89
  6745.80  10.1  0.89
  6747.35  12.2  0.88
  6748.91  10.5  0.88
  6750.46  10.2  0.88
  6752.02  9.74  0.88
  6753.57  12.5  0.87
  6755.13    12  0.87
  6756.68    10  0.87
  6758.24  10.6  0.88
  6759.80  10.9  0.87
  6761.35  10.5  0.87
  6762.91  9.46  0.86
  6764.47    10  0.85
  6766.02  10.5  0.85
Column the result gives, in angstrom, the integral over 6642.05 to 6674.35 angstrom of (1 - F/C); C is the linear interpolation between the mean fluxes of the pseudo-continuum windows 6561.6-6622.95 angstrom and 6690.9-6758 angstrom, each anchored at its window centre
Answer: 2.2 angstrom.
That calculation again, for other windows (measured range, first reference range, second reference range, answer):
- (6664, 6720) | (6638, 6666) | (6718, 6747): -1.3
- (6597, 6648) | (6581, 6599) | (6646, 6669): -2.0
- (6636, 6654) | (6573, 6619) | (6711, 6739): 0.5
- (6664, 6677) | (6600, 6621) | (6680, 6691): 0.5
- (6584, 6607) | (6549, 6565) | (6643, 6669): -1.9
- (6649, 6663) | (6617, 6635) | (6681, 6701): 1.1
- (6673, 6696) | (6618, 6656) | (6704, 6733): 1.0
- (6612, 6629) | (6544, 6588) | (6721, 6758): -0.6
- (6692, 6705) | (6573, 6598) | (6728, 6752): -0.4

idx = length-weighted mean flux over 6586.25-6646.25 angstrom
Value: 10.9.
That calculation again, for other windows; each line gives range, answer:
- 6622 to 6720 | 10.7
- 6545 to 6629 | 10.6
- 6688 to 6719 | 11.2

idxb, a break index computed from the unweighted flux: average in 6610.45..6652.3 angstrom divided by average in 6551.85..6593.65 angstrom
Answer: 1.0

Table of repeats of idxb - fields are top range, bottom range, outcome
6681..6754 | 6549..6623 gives 1.03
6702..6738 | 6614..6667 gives 1.05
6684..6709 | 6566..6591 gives 1.03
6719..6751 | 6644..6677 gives 1.07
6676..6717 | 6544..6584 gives 1.06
